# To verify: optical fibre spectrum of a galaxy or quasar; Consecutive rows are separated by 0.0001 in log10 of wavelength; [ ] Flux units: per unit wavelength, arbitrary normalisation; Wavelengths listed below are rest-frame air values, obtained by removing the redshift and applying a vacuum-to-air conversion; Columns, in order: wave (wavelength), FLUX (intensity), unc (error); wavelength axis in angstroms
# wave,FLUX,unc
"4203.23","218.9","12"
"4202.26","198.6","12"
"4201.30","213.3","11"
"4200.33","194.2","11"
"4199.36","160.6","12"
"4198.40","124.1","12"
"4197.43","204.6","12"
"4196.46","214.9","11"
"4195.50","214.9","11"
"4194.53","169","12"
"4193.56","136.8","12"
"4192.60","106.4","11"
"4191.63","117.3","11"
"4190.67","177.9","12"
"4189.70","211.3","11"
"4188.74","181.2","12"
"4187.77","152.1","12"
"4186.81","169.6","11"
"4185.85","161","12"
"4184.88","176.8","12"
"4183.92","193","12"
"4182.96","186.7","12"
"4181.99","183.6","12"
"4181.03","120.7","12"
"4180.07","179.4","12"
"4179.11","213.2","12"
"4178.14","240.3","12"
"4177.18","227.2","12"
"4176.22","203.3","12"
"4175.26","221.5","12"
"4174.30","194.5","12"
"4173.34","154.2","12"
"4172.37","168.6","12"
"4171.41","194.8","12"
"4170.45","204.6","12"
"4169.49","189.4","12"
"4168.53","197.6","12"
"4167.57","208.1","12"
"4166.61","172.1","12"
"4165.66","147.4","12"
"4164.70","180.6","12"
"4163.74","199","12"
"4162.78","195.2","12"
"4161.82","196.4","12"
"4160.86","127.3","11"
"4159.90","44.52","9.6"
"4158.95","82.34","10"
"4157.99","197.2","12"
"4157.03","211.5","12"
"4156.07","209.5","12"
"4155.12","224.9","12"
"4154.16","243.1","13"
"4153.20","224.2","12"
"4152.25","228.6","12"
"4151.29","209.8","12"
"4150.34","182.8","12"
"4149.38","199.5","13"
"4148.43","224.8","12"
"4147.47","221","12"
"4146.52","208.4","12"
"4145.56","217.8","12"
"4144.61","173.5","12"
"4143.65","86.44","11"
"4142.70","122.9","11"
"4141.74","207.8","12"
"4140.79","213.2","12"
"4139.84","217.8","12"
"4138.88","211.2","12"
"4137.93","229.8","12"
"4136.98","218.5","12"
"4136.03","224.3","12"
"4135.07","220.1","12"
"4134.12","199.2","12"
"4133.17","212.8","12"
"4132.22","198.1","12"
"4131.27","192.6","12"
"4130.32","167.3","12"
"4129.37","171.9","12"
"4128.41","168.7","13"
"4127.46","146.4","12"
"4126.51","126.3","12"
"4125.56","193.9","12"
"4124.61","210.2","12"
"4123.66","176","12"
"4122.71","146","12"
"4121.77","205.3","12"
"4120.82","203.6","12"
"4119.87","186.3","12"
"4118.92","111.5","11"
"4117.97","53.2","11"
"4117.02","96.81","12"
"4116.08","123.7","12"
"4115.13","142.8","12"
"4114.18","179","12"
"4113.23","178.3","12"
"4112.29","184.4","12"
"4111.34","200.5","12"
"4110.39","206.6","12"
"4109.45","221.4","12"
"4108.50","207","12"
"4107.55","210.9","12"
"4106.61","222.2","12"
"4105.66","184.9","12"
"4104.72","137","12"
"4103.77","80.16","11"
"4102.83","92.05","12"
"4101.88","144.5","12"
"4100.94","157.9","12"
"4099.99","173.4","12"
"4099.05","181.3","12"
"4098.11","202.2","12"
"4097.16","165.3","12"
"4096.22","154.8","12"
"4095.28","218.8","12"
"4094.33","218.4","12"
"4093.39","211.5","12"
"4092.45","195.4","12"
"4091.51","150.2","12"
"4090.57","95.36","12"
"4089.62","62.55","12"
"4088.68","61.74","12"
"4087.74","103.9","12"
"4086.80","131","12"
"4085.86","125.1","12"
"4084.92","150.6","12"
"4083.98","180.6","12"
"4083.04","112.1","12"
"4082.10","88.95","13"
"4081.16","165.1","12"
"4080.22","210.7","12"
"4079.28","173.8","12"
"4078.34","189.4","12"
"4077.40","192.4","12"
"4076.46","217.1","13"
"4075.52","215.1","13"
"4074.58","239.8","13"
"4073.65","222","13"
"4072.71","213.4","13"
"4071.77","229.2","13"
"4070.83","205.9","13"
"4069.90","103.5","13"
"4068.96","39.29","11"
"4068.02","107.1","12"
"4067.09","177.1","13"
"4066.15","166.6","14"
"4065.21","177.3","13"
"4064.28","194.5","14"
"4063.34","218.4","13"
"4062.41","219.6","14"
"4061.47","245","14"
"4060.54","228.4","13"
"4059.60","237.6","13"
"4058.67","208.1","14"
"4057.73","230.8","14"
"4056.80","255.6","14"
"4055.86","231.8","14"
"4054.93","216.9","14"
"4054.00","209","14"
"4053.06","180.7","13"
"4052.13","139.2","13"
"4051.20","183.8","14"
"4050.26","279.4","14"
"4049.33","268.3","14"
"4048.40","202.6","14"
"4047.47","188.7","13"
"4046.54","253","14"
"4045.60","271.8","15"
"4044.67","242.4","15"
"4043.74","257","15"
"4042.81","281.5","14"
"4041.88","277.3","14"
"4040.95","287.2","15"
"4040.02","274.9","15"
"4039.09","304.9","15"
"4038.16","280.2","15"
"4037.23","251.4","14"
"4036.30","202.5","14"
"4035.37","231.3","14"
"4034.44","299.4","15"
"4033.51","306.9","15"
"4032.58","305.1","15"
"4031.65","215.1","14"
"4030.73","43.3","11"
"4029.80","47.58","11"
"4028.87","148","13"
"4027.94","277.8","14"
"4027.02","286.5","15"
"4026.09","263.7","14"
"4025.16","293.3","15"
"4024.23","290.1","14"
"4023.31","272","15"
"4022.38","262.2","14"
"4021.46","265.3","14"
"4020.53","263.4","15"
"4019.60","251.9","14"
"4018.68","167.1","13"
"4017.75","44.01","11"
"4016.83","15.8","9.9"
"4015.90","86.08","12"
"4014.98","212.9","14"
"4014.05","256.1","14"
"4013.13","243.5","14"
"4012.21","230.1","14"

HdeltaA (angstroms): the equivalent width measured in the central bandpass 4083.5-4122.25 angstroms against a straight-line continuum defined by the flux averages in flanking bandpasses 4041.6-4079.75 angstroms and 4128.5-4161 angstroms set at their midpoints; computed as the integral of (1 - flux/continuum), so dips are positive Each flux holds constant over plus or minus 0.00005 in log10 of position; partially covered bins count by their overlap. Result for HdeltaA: 8.1 angstroms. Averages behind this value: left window 209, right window 192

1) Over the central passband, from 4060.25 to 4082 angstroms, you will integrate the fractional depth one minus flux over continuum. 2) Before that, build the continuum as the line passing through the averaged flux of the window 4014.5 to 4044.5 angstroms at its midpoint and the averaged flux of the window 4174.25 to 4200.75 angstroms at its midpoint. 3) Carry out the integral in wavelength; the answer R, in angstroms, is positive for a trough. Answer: 2.8 angstroms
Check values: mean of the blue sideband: 227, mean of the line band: 187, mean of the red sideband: 180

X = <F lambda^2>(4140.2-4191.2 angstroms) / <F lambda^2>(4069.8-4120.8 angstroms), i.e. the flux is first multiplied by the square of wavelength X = 1.17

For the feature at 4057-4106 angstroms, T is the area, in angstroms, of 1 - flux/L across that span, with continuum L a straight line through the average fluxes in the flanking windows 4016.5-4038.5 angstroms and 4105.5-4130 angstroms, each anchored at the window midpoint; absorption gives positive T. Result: 5.6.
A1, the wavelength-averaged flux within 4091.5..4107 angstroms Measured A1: 170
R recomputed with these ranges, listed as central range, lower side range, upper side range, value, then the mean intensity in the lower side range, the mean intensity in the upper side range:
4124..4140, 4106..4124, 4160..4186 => -1.70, 171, 185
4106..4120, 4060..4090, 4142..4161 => 0.60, 168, 183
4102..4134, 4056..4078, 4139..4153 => 4.58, 198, 195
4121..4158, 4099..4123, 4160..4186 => -4.96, 163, 185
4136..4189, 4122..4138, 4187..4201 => -2.99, 188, 169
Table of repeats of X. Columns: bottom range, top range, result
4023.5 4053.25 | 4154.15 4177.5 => 0.81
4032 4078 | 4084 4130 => 0.74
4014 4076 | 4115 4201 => 0.88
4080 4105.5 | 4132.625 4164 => 1.35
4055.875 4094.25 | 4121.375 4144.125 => 1.10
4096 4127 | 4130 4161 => 1.19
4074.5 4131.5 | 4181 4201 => 1.09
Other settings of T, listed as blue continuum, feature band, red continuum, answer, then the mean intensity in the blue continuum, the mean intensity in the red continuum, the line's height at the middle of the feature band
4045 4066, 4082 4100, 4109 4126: 3.7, 219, 168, 190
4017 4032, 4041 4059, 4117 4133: -3.2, 208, 165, 197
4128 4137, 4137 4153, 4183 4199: -0.6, 196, 170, 191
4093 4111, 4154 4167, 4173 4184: 1.2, 178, 194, 190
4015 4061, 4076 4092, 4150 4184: 5.3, 226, 188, 212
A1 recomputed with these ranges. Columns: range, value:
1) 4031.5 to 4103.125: 199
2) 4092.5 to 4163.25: 180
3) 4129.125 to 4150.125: 197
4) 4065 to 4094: 159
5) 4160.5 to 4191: 186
